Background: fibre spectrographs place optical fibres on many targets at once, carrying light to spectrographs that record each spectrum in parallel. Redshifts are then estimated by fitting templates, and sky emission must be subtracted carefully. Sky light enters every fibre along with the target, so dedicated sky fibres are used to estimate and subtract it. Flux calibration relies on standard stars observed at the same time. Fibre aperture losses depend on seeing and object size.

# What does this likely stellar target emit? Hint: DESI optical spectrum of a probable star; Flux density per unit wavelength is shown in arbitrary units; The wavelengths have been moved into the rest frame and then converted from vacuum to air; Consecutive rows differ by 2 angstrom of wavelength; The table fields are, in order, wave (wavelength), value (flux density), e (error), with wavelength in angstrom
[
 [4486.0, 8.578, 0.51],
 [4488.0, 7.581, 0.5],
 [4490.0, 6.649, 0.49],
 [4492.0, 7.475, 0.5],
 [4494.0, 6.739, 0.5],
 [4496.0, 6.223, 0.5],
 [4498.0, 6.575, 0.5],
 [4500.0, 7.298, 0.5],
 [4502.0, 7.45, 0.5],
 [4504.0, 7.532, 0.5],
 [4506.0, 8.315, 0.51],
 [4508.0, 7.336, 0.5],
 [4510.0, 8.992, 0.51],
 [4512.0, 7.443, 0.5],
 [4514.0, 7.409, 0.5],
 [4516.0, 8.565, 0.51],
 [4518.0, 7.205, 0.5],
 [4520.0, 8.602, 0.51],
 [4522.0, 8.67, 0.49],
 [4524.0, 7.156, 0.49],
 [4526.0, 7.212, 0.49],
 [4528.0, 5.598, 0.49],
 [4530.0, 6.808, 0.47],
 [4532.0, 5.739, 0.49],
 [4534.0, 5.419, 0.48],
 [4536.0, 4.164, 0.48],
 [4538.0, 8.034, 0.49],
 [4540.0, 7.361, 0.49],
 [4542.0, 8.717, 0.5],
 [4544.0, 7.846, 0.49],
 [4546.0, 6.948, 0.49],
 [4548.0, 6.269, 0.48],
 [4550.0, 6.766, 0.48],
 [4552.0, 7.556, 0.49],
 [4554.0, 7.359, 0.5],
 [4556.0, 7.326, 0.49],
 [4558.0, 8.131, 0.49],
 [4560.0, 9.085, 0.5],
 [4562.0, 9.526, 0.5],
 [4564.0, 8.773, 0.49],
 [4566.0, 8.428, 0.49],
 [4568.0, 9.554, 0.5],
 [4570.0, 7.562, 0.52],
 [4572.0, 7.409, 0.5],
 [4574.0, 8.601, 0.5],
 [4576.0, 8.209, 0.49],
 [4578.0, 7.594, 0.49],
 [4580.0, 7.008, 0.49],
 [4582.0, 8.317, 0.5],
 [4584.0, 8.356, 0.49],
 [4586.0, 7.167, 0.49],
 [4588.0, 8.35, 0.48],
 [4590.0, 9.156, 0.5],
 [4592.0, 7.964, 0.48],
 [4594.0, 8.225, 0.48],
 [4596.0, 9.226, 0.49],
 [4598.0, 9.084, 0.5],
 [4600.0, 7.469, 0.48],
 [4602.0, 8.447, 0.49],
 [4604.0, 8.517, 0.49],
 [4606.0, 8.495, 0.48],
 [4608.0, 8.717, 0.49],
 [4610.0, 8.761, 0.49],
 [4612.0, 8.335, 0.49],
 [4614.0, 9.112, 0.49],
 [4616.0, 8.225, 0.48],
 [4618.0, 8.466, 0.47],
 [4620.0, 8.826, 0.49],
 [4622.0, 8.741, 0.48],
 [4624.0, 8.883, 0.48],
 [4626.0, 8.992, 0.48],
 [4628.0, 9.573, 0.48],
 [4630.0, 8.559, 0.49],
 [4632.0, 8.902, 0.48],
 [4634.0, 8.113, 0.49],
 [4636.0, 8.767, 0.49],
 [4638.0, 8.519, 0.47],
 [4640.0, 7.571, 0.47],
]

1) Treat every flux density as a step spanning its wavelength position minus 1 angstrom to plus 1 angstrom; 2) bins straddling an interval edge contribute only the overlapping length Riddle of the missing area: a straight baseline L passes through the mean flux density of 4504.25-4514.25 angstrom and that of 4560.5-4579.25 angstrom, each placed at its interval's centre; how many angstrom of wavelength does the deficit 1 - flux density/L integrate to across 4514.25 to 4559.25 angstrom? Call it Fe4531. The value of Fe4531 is 5.3 angstrom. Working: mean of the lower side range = 7.91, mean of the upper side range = 8.41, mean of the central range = 7.17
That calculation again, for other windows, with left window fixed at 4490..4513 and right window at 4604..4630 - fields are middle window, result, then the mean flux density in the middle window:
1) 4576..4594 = 0.8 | 8.01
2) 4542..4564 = 0.6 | 7.78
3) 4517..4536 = 2.1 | 6.79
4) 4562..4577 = -0.5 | 8.44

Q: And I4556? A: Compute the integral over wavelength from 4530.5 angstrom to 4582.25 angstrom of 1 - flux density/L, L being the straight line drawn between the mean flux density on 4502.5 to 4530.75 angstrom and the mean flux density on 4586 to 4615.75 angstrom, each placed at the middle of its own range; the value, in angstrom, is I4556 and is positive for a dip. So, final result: 3.0 angstrom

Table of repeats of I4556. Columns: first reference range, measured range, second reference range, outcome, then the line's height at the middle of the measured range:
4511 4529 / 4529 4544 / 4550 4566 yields 2.17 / 7.81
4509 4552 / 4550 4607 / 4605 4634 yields -1.42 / 8.03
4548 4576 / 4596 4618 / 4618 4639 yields 0.02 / 8.55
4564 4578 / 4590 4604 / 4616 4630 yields 0.15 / 8.56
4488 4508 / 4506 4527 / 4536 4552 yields -2.01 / 7.19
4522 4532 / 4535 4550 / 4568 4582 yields 0.27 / 7.15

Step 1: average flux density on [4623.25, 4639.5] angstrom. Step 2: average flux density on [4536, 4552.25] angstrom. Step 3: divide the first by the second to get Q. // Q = 1.21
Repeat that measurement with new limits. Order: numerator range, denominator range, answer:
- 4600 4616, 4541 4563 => 1.10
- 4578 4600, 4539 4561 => 1.08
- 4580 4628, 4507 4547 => 1.17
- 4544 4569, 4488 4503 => 1.15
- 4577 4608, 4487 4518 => 1.11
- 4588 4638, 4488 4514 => 1.18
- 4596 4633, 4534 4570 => 1.13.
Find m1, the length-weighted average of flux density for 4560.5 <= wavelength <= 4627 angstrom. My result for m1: 8.44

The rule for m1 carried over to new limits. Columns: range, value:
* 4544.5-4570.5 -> 7.95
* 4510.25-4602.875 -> 7.74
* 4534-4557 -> 7.05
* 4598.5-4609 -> 8.36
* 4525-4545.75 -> 6.7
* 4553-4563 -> 8.29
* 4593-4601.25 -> 8.5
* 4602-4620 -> 8.58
